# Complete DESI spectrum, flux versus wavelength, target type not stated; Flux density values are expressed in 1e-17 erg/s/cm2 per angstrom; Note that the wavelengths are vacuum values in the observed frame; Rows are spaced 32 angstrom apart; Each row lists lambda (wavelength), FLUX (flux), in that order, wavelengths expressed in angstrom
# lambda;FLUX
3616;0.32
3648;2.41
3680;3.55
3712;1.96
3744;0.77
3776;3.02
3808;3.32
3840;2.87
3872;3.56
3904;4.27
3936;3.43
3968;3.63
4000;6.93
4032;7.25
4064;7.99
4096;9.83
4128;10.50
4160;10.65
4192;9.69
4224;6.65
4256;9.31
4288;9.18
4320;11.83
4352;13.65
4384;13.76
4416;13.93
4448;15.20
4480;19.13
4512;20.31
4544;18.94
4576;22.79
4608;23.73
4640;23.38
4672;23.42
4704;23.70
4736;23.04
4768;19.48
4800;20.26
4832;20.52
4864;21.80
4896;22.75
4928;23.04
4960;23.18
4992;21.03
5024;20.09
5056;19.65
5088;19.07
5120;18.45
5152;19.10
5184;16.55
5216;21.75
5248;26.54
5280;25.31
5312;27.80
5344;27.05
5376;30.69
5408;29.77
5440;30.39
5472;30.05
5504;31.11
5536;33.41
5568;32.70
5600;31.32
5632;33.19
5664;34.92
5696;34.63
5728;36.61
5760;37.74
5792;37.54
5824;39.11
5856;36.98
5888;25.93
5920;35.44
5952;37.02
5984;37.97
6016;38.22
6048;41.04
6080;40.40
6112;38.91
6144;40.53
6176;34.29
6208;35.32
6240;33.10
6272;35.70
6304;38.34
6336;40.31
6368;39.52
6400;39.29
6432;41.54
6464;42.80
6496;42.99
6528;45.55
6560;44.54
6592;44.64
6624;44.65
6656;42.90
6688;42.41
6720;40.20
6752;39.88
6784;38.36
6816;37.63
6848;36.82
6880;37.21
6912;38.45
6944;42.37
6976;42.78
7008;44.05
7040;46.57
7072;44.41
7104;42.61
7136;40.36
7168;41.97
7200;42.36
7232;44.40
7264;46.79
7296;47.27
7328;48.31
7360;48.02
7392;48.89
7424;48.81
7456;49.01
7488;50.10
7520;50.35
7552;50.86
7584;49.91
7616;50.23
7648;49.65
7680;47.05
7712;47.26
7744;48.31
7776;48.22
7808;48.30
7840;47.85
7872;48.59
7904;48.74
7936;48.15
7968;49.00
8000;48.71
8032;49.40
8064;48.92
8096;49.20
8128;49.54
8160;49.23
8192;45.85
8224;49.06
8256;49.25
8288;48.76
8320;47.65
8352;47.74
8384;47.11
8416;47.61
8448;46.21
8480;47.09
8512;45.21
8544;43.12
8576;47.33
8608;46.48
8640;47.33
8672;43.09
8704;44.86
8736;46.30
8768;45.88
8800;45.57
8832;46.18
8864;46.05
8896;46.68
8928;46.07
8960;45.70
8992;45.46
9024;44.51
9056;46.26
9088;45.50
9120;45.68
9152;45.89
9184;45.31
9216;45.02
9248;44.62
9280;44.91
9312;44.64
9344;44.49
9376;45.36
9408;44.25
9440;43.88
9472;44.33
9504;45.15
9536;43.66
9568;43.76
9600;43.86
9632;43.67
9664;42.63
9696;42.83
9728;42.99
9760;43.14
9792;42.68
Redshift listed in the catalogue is 0.000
